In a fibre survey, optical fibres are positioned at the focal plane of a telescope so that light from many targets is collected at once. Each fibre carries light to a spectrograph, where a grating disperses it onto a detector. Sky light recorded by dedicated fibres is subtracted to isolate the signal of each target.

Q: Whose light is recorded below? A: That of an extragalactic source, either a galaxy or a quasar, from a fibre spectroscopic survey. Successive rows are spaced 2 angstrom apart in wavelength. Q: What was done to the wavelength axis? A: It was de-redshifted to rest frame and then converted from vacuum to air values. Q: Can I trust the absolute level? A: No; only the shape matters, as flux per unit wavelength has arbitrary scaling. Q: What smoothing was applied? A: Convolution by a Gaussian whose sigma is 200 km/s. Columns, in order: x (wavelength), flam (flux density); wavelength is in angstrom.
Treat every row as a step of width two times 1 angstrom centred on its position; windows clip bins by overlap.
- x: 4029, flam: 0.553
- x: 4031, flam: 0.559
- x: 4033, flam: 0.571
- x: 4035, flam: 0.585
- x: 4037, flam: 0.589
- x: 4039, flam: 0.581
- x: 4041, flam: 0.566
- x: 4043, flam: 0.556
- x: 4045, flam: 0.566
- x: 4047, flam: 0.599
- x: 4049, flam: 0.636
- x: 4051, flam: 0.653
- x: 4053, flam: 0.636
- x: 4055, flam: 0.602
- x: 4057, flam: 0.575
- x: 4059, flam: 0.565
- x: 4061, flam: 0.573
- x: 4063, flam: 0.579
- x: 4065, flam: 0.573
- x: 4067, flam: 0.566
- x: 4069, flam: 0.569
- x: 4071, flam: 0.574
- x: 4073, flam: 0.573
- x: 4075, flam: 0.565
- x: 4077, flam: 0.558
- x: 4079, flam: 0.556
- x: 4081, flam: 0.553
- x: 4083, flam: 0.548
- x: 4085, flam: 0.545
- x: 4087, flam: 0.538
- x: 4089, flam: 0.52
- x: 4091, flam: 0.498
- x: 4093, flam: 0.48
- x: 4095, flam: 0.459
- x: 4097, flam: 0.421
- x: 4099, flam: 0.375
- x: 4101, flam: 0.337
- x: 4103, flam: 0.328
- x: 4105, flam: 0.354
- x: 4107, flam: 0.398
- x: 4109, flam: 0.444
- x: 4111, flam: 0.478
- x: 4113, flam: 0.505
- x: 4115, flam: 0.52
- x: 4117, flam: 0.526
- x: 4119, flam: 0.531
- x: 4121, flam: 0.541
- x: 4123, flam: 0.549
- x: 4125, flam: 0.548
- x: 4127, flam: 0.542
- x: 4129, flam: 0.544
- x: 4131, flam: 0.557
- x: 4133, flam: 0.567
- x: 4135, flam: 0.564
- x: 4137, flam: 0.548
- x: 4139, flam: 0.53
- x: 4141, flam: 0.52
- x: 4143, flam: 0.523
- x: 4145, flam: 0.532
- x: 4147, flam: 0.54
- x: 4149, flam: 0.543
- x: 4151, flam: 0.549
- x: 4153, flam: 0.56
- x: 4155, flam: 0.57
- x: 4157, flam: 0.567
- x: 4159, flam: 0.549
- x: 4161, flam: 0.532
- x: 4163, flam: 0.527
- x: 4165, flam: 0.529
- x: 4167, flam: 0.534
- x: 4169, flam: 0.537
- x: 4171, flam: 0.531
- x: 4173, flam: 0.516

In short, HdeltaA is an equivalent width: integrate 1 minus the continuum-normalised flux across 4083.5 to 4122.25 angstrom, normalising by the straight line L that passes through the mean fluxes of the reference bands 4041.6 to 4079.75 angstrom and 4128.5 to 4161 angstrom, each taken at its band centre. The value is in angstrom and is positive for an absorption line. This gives 6.9 angstrom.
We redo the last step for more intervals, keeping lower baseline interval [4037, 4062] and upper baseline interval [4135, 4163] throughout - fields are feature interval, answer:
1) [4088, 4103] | 3.6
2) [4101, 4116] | 3.6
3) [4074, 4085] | 0.4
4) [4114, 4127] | 0.5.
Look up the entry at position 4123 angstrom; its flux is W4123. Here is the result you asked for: 0.549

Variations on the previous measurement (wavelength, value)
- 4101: 0.337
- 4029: 0.553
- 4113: 0.505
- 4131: 0.557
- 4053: 0.636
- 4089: 0.52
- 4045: 0.566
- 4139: 0.53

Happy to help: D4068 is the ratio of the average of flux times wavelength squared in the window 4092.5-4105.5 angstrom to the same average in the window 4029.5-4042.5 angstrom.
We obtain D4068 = 0.70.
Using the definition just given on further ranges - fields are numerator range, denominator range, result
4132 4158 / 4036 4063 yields 0.97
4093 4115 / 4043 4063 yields 0.72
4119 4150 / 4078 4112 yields 1.20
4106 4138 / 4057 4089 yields 0.95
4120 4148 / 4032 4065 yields 0.96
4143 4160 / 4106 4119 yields 1.16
